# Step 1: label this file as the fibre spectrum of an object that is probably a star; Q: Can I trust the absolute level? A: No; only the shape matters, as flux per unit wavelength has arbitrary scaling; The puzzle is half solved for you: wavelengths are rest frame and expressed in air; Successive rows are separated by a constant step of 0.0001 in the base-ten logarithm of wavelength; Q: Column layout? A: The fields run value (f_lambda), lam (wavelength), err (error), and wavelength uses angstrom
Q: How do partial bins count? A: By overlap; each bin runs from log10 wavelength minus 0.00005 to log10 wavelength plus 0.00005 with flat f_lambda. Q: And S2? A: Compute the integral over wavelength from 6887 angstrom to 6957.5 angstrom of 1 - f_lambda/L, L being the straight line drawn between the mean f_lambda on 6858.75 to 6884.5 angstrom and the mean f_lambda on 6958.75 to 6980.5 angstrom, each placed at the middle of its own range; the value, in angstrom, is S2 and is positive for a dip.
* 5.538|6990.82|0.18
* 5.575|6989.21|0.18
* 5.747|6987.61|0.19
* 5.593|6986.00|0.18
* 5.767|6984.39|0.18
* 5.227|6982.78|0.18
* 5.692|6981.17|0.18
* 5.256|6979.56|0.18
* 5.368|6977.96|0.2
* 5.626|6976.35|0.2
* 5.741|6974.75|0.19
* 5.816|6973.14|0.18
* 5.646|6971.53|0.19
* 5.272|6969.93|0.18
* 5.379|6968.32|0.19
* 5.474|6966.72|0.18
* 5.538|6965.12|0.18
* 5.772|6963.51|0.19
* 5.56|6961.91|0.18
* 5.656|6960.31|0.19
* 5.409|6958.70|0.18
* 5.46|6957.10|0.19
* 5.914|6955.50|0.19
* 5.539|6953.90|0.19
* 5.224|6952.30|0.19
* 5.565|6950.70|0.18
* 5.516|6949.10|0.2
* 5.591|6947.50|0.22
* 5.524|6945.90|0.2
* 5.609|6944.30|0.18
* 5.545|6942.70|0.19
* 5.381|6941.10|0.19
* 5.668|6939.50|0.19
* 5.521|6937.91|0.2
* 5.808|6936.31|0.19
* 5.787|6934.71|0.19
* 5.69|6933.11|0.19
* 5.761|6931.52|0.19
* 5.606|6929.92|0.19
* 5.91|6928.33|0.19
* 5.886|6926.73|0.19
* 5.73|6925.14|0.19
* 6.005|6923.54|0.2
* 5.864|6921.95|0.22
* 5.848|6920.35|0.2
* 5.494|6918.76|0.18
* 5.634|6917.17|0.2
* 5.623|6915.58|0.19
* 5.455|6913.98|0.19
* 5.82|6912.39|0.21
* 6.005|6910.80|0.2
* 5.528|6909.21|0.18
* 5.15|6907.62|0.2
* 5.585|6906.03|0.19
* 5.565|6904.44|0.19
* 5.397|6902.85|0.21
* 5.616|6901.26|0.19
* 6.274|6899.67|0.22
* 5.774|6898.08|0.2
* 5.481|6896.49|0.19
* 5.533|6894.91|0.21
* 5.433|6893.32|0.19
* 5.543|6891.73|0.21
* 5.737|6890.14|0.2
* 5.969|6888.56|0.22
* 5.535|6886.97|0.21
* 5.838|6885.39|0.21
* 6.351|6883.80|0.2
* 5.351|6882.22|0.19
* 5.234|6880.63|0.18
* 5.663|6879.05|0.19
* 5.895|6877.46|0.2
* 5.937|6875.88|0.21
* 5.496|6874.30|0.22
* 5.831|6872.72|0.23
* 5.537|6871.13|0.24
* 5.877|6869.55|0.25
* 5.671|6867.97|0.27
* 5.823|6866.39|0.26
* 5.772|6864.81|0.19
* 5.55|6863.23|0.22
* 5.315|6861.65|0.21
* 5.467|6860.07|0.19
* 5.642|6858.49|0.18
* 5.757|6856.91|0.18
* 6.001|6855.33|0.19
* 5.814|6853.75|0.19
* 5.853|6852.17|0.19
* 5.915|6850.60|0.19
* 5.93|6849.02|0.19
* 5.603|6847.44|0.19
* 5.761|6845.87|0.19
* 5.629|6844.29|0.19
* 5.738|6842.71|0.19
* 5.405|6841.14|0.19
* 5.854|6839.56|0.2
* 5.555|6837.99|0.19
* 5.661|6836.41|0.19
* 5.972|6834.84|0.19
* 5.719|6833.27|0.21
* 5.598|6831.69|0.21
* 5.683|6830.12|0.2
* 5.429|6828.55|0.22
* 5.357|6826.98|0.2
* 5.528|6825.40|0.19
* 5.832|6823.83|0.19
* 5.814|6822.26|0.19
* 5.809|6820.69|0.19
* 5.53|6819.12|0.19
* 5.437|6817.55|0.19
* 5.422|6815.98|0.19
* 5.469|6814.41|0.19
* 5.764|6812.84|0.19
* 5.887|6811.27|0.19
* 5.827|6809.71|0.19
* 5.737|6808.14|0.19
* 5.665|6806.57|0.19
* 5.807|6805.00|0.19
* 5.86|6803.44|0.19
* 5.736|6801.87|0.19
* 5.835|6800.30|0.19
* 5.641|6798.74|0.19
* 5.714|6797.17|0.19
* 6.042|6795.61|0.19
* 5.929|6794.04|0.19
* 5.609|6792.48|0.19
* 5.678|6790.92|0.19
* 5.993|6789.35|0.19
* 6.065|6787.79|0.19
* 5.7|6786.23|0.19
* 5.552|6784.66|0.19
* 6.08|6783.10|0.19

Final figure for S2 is -0.6 angstrom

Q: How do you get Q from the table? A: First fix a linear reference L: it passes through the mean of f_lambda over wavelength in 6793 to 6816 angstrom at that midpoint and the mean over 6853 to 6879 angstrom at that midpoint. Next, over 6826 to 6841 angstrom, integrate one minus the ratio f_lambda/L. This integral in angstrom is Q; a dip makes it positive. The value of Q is 0.27 angstrom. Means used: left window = 5.77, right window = 5.71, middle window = 5.63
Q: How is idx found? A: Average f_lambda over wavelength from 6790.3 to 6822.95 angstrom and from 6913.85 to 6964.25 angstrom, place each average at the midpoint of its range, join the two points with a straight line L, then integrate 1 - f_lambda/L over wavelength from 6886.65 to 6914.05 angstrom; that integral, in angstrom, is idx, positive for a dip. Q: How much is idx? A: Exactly 0.1 angstrom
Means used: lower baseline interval 5.73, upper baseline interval 5.64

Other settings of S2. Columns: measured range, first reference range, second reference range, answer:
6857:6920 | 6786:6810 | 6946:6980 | 0.1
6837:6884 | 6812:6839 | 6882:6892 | 0.2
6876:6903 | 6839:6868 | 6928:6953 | -0.2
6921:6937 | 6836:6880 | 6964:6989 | -0.5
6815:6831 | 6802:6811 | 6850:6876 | 0.5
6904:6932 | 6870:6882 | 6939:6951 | -0.6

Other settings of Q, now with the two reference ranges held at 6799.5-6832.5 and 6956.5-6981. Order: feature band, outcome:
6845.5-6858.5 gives -0.42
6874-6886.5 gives -0.25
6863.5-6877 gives -0.28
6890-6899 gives 0.03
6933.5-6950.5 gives -0.11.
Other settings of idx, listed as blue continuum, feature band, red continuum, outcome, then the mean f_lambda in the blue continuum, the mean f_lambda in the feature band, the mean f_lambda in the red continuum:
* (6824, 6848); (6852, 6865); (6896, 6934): 0.0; 5.64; 5.67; 5.7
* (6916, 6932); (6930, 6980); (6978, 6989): 0.7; 5.77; 5.57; 5.54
